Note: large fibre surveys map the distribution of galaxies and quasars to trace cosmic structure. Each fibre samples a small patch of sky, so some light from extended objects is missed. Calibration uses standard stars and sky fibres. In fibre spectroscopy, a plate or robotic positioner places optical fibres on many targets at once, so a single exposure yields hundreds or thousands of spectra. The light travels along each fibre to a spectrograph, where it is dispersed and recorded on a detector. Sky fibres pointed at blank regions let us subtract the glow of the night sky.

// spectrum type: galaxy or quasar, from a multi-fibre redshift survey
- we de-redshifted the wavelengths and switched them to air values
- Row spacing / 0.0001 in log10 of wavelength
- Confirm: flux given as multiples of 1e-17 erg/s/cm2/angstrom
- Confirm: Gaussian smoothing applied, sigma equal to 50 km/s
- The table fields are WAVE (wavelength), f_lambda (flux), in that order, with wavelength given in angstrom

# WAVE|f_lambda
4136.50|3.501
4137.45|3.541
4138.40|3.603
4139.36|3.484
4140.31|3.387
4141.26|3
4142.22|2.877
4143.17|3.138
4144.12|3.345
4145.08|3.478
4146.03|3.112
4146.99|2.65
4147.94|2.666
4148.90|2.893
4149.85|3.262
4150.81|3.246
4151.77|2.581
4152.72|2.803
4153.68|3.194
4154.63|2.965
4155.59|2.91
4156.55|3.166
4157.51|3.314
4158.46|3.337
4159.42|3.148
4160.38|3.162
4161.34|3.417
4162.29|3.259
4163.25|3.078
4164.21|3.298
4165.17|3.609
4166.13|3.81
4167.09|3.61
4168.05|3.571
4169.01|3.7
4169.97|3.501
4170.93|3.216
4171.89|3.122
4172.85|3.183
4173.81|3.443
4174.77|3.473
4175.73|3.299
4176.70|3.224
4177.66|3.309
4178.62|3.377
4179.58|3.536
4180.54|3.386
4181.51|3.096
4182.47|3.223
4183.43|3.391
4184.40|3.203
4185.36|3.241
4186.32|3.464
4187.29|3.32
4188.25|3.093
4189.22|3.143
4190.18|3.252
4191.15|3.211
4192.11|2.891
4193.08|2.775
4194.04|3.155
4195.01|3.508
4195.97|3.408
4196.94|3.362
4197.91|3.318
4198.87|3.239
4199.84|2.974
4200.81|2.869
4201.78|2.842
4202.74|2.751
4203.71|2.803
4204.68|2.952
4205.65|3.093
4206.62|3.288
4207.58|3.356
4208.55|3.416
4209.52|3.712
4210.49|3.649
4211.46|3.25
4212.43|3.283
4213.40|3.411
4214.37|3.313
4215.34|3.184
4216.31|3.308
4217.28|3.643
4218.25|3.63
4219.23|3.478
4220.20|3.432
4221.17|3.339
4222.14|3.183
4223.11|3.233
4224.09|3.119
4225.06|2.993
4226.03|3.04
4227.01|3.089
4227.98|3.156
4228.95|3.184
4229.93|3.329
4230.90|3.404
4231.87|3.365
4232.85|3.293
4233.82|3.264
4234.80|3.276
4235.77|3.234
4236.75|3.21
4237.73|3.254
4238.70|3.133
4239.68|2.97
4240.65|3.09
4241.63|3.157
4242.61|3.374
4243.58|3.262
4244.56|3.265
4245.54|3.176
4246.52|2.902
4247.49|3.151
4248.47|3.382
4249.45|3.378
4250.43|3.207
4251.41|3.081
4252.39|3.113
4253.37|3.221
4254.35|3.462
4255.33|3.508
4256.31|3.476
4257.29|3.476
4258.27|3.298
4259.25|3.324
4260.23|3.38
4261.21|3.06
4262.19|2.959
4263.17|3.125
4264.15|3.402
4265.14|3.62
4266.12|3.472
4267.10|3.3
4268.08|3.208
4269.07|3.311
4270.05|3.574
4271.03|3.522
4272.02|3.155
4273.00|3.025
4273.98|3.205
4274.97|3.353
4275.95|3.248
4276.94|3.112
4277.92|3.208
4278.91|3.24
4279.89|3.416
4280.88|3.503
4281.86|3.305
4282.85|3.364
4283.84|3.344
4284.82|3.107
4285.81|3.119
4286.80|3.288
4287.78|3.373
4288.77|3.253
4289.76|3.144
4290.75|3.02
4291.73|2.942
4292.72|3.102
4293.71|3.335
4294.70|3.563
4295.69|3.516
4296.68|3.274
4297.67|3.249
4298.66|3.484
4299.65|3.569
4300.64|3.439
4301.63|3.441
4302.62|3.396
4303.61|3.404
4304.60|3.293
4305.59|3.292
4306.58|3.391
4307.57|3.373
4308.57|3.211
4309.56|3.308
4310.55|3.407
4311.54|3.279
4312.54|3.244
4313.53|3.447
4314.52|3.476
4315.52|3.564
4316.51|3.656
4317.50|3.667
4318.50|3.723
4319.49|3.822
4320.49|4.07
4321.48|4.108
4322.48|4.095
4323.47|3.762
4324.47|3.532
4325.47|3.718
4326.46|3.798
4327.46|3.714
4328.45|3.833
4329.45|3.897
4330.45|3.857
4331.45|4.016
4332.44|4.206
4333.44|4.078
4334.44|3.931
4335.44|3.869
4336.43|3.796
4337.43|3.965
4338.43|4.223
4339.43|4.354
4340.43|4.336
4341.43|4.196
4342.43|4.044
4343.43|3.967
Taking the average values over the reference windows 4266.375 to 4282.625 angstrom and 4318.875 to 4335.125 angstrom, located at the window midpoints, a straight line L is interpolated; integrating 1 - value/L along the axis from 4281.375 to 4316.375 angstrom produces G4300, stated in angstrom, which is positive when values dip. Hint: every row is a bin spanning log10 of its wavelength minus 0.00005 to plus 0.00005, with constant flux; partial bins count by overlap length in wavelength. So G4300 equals 2.4 angstrom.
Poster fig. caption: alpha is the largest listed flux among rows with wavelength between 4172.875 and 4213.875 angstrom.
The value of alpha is 3.712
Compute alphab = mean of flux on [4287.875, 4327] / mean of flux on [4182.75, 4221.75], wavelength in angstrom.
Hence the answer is 1.07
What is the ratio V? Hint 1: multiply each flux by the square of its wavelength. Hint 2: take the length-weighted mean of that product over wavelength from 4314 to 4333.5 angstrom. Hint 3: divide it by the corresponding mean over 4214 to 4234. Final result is 1.2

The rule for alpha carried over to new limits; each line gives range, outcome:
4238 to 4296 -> 3.62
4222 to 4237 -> 3.404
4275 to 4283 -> 3.503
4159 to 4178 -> 3.81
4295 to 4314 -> 3.569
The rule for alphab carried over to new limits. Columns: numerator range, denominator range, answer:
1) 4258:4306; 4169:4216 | 1.02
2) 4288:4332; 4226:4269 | 1.08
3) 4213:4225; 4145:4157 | 1.12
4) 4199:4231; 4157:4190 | 0.97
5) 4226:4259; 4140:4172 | 1.01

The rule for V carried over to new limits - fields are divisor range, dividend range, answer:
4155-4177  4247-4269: 1.03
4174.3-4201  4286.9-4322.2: 1.12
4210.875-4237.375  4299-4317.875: 1.08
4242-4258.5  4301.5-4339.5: 1.17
